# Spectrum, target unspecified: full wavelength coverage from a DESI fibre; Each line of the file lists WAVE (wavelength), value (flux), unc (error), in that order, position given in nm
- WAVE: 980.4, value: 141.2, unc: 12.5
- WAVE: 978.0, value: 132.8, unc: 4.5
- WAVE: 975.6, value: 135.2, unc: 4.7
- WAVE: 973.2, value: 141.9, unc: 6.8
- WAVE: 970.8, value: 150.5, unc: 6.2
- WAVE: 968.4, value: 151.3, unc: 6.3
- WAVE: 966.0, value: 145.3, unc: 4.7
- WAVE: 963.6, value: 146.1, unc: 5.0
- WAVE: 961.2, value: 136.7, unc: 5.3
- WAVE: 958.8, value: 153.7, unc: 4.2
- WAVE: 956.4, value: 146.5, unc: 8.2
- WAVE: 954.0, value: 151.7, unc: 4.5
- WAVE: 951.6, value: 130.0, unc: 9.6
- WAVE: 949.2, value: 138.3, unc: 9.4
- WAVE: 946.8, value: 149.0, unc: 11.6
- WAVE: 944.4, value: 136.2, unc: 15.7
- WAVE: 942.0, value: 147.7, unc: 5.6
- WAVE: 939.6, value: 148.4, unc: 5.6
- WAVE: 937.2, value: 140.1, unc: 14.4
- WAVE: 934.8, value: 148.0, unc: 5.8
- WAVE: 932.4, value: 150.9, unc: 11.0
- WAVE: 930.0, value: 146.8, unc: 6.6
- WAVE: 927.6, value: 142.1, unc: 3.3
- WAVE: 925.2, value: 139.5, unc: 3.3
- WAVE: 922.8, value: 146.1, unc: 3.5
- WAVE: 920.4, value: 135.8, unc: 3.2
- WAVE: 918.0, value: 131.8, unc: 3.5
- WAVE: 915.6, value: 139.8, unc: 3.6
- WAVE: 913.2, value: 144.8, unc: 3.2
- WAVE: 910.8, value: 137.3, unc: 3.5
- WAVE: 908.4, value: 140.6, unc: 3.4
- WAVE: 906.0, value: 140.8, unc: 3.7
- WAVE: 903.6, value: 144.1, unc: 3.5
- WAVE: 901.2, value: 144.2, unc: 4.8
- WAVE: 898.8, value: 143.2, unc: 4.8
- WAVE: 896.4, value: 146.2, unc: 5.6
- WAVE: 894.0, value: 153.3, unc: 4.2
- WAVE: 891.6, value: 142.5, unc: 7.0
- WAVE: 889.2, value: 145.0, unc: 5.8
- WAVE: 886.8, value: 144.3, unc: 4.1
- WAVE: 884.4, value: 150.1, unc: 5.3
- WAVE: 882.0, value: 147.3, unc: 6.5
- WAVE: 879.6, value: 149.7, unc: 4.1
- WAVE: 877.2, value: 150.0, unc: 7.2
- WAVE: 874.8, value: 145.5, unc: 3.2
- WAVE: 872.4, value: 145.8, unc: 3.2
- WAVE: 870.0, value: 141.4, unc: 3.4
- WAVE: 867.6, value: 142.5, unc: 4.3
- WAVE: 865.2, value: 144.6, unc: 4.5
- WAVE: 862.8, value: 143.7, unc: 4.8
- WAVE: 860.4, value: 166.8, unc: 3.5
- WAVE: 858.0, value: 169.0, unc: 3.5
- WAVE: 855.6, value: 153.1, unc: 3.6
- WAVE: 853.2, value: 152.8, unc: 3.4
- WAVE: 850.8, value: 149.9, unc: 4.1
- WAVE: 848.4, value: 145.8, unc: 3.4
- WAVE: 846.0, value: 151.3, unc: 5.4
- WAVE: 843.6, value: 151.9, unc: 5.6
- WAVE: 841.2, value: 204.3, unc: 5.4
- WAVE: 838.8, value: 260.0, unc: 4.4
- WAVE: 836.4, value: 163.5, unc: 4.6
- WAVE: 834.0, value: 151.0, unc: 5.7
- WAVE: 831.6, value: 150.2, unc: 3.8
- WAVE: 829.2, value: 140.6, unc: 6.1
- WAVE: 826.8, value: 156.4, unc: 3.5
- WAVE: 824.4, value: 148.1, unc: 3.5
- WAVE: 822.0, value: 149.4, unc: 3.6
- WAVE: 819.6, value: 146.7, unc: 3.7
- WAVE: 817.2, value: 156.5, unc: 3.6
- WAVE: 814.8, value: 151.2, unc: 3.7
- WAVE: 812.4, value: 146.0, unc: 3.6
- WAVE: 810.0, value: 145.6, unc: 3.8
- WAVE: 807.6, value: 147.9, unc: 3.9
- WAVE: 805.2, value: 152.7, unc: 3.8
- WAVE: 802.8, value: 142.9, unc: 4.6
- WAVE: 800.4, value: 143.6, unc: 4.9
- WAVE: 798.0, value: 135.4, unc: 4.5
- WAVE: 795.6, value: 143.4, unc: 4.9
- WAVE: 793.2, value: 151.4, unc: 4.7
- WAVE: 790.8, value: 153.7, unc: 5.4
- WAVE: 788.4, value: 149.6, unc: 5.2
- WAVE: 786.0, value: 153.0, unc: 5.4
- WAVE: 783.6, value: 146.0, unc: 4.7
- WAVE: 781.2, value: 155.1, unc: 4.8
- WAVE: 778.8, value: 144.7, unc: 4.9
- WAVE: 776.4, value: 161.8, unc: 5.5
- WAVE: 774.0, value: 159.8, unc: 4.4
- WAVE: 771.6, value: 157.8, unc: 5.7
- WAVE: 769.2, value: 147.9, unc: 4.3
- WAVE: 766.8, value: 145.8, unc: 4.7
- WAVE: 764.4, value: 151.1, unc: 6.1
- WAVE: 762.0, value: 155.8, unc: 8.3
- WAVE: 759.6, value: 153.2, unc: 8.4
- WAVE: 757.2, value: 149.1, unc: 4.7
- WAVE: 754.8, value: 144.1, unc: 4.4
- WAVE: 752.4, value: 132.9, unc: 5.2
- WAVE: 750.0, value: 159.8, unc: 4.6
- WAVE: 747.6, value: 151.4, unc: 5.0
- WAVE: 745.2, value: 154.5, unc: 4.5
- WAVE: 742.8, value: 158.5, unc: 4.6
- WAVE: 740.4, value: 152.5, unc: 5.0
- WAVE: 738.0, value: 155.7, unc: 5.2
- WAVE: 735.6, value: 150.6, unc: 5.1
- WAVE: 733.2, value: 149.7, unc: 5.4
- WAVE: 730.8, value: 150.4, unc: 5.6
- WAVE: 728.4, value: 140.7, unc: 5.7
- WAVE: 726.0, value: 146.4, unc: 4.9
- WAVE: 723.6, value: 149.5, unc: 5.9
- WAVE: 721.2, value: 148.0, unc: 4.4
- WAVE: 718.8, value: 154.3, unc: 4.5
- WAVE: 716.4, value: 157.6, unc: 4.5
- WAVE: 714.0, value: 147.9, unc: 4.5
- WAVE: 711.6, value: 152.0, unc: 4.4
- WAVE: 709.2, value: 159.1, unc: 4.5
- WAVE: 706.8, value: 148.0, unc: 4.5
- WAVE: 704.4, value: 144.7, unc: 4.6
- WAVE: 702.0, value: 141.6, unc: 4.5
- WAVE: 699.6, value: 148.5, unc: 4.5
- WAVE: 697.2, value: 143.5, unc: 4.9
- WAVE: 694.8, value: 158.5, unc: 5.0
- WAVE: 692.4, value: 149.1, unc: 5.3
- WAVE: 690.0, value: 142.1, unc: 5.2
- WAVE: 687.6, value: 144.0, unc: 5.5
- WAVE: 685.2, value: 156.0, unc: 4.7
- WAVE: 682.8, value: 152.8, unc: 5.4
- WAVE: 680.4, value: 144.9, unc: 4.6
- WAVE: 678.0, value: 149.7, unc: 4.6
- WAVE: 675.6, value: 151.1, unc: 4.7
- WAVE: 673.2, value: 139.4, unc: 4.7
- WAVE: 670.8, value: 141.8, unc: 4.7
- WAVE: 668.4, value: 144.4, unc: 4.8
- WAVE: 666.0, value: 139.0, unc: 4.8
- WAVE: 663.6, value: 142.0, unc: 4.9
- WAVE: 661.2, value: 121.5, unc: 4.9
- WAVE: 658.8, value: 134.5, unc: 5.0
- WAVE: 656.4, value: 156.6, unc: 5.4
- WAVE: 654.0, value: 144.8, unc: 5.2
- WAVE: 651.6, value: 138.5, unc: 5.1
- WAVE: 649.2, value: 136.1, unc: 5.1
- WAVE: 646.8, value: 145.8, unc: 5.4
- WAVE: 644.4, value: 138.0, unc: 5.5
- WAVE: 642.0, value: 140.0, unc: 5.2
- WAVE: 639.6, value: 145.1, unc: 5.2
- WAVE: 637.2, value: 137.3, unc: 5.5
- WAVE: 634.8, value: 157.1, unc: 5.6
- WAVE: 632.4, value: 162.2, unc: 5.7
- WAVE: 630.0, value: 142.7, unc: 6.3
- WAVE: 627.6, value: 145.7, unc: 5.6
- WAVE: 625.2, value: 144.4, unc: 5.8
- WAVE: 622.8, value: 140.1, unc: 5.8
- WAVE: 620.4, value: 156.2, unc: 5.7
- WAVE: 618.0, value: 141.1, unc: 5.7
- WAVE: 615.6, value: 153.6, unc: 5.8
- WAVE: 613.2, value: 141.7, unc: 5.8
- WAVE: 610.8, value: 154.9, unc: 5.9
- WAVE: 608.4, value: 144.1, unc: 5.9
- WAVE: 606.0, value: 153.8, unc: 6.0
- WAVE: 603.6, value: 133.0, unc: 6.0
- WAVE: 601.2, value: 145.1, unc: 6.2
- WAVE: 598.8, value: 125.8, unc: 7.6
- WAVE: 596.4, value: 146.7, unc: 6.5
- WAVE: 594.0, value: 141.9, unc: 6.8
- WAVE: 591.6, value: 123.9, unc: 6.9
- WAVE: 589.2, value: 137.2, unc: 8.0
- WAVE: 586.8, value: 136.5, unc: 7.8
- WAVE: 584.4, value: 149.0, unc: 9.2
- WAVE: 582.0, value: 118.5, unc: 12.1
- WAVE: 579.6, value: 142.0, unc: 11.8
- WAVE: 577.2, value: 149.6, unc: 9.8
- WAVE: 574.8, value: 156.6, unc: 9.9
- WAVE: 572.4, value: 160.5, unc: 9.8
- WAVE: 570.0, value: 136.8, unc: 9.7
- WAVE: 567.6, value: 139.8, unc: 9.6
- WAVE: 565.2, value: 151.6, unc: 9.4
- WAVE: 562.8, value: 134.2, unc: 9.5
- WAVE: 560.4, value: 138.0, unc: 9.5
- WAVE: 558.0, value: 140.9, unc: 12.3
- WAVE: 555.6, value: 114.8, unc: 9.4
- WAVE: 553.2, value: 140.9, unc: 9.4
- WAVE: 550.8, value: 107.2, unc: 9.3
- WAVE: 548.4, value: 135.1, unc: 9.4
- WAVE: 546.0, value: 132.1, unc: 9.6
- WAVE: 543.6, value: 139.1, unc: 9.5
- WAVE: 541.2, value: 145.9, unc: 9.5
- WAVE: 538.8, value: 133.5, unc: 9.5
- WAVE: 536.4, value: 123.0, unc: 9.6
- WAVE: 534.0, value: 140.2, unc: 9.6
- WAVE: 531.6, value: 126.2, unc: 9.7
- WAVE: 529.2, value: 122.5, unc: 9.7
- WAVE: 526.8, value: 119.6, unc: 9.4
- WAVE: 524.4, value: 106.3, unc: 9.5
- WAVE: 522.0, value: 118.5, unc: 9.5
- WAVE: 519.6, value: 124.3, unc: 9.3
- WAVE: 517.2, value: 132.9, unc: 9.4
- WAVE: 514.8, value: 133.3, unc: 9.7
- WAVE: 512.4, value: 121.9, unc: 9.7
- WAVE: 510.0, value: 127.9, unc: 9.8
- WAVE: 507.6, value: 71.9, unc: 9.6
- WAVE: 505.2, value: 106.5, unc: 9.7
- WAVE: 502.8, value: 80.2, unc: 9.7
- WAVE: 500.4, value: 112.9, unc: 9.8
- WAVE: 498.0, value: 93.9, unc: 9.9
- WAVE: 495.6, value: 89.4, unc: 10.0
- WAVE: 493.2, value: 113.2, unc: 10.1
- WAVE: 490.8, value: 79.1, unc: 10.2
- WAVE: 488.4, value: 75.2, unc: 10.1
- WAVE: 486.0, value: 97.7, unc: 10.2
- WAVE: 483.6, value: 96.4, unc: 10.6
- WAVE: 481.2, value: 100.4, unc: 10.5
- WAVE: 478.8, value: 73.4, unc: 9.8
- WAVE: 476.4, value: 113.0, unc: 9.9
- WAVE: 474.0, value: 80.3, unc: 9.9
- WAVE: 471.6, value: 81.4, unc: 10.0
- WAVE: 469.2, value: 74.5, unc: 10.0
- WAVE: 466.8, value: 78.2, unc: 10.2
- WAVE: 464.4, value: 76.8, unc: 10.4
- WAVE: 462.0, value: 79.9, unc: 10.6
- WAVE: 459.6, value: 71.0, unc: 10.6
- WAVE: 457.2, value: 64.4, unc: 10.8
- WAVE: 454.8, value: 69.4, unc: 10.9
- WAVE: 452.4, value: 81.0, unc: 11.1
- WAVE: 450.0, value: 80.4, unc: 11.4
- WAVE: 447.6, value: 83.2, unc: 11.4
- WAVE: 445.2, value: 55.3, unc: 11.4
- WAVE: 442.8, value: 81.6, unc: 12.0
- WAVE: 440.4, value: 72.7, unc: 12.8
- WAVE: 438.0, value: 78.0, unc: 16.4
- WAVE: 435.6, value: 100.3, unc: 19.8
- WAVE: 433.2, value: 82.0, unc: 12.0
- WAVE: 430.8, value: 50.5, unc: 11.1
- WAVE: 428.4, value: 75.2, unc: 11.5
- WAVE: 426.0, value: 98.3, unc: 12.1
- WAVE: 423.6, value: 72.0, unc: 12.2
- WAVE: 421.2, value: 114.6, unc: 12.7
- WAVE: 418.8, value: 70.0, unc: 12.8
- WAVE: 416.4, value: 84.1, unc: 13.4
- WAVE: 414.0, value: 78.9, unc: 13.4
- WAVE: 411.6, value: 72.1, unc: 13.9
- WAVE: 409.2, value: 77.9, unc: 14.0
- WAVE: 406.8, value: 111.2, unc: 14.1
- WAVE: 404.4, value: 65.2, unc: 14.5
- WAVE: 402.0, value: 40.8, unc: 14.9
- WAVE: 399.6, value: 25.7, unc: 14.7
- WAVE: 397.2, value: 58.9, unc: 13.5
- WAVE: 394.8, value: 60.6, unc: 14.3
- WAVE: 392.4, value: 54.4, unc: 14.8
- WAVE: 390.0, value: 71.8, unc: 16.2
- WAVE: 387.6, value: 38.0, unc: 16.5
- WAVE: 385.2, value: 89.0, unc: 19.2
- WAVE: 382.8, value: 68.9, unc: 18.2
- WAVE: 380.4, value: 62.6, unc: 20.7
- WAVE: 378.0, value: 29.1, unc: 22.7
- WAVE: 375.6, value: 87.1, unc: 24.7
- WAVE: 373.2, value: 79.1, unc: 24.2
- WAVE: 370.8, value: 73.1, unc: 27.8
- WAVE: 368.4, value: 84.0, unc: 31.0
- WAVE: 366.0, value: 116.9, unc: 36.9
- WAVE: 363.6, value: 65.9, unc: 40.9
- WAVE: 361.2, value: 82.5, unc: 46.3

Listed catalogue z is 0.28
